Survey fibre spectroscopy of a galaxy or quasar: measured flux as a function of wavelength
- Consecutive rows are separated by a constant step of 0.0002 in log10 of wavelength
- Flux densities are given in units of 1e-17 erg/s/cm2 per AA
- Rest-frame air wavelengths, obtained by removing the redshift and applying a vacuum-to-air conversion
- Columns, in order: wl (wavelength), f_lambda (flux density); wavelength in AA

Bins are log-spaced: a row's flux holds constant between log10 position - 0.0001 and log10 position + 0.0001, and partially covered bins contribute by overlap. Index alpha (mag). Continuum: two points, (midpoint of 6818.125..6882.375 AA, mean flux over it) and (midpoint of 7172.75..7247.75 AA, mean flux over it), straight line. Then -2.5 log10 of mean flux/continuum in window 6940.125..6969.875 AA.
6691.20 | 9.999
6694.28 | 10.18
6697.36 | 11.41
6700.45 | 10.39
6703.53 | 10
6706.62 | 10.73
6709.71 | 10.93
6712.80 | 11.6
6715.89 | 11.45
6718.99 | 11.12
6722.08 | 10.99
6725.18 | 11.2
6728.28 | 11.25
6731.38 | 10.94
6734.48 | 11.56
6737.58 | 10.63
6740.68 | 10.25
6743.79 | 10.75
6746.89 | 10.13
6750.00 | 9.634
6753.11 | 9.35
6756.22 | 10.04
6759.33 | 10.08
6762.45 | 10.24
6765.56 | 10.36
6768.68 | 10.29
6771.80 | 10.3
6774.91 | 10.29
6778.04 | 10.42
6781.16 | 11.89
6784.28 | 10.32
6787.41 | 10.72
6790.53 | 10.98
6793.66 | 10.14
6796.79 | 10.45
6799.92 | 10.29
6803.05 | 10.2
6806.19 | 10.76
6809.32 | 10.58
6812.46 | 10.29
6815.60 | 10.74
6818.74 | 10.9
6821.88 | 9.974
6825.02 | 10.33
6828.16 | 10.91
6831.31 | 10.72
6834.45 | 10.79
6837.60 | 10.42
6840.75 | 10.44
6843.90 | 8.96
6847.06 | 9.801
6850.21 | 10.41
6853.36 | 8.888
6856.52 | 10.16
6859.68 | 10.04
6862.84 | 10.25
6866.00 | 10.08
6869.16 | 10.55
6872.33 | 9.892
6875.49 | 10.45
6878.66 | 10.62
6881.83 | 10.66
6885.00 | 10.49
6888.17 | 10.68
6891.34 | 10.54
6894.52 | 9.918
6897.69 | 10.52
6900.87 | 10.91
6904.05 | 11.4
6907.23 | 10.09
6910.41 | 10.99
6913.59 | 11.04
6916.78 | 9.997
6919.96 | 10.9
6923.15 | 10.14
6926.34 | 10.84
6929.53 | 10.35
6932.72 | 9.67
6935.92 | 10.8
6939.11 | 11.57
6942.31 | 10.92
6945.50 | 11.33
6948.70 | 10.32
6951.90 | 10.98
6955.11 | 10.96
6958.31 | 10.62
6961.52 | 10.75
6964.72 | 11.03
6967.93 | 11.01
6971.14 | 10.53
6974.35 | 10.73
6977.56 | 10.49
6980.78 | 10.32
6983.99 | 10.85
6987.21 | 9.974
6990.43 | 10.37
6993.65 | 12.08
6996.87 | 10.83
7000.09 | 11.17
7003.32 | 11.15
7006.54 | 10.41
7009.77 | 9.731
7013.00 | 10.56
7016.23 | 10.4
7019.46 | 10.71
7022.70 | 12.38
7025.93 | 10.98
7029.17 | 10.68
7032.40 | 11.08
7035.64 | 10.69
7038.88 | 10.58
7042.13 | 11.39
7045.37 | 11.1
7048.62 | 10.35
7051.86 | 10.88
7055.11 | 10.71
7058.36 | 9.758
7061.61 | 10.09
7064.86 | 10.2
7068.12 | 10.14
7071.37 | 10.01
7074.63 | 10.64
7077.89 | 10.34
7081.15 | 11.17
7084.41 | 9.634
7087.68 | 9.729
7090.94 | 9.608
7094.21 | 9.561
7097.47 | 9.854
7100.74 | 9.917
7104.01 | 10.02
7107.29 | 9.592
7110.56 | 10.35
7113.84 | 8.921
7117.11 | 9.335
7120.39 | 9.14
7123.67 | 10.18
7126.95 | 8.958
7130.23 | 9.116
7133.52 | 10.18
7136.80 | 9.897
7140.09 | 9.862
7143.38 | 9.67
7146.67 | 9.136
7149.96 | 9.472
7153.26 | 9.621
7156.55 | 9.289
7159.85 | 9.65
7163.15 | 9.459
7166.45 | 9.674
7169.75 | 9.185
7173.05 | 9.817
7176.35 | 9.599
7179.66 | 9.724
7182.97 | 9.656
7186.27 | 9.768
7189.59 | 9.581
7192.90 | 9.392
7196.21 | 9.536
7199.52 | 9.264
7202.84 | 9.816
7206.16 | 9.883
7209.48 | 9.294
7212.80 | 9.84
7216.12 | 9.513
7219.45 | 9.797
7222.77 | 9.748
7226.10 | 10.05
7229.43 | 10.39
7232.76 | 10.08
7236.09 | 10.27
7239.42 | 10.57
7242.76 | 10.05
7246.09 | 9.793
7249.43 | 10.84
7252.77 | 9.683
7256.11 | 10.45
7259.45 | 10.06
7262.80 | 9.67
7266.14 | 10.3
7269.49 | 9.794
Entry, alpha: -0.08 mag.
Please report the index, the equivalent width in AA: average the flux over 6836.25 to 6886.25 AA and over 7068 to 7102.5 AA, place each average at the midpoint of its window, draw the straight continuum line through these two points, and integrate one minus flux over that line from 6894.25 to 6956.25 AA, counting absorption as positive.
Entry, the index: -3.6 AA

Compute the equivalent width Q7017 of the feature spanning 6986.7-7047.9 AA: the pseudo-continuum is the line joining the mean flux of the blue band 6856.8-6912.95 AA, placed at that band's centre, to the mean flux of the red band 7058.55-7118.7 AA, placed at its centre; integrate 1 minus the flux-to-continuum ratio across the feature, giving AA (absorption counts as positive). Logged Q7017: -4.43 AA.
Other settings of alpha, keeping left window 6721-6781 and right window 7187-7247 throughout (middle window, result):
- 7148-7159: 0.051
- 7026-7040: -0.073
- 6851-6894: 0.007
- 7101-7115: 0.024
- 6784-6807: -0.006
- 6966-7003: -0.064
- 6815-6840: -0.022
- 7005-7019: -0.021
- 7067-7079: -0.028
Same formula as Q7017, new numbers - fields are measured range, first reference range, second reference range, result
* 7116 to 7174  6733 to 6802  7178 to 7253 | 2.4 AA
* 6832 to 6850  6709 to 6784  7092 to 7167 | 0.4 AA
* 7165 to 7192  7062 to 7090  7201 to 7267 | 1.2 AA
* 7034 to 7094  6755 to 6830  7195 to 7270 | -1.3 AA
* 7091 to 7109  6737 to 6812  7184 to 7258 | 0.4 AA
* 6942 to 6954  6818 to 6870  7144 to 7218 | -1.1 AA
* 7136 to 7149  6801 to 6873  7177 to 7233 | 0.3 AA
